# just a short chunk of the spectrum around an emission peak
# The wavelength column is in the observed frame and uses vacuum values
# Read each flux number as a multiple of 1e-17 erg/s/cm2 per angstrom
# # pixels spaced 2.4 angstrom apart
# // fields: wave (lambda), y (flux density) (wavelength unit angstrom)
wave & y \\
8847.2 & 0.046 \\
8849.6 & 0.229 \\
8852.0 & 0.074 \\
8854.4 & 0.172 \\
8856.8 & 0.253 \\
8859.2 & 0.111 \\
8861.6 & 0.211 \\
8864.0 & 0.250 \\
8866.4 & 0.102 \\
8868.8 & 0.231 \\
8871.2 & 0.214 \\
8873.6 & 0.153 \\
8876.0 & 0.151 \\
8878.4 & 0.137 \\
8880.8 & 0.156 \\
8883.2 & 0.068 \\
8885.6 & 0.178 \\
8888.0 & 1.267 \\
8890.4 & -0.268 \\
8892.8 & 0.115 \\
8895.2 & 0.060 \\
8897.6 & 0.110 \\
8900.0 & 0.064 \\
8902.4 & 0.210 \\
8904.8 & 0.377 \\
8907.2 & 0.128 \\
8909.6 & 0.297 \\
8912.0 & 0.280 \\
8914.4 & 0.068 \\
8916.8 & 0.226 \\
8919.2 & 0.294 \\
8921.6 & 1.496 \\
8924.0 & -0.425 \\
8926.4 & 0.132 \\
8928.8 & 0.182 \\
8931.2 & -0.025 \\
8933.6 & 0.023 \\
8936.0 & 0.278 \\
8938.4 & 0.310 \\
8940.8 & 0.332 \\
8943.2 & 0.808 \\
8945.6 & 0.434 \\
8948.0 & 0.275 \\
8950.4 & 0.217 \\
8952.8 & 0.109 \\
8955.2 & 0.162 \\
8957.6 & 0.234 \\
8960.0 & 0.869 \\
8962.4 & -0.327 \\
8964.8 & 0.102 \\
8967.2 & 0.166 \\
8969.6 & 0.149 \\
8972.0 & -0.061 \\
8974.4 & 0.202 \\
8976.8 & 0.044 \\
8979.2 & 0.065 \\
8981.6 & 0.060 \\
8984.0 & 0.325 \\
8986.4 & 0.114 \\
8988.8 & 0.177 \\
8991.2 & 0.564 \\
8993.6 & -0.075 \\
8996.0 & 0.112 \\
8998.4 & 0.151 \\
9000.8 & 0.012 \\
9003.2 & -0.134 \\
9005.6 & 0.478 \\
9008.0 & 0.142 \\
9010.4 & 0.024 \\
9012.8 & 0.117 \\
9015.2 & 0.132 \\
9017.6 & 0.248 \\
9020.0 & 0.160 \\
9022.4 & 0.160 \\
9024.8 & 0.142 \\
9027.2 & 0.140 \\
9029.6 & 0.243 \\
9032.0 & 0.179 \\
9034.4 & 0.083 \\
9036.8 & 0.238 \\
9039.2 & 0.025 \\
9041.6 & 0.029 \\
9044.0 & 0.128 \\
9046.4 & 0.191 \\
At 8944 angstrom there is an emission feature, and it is Hgamma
